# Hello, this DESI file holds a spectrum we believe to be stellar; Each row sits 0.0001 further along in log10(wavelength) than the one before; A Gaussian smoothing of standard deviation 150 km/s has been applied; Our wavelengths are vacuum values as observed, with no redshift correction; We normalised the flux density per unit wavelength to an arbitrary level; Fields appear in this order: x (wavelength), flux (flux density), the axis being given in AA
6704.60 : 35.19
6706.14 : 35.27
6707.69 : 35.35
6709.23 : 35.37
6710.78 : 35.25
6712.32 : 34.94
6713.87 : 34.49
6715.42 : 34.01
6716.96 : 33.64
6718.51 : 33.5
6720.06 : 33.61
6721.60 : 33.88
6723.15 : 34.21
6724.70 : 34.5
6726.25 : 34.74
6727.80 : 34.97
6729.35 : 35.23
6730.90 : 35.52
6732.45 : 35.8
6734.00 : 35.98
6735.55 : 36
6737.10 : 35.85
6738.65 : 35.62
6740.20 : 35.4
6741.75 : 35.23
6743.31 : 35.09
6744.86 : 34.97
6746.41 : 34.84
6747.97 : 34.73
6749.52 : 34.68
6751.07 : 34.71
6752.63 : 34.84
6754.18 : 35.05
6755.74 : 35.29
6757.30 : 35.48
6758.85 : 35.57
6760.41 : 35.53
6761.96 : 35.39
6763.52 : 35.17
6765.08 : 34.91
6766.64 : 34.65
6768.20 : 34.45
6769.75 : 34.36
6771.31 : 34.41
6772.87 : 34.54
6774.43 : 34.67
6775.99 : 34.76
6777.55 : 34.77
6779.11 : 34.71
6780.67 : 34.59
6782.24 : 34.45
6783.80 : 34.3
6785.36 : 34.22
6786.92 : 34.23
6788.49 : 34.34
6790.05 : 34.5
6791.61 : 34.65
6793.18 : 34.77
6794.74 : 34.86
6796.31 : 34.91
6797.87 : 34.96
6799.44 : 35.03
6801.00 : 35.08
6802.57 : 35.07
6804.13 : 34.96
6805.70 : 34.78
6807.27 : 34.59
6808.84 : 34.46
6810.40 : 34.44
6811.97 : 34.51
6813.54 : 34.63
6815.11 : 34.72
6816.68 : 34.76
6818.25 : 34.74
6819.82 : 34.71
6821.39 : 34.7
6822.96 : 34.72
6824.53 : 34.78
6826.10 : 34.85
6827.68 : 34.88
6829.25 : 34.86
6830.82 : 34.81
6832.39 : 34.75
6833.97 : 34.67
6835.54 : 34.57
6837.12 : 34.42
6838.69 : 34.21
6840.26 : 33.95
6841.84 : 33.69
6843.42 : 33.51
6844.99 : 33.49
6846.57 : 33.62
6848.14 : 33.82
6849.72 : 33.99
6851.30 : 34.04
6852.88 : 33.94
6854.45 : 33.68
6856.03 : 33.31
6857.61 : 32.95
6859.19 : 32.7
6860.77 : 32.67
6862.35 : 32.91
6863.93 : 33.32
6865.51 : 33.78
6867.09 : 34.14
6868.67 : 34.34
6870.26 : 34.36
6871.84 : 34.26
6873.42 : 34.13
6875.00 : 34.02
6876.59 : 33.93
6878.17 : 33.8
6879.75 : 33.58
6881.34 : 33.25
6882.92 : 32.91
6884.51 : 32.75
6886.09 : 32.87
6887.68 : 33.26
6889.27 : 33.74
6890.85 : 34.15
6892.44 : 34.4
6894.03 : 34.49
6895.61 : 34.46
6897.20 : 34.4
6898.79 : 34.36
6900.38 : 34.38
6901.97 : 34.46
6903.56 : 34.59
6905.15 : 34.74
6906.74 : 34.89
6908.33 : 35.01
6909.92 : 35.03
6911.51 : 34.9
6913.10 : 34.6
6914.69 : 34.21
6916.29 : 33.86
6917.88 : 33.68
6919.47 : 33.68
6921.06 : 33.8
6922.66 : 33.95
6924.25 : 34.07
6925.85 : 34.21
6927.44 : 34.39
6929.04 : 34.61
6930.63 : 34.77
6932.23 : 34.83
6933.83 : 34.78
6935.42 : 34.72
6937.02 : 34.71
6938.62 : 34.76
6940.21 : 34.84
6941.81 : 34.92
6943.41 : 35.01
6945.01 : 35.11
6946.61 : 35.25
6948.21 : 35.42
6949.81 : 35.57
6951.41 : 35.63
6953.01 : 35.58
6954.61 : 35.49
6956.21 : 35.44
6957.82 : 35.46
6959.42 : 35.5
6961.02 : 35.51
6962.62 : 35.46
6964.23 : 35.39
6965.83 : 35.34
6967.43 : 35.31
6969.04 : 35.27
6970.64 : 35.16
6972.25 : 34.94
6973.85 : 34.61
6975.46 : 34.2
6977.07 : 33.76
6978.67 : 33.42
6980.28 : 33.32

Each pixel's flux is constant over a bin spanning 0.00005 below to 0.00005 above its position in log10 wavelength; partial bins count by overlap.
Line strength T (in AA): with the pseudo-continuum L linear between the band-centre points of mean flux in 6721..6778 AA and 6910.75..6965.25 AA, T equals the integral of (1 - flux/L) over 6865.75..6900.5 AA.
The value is 1.0 AA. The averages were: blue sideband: 35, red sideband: 34.8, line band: 33.9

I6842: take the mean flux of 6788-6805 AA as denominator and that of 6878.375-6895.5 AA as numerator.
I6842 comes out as 0.96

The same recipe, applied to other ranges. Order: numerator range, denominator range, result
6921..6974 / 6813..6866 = 1.03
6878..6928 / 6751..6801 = 0.98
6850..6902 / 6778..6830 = 0.97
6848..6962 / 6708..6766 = 0.98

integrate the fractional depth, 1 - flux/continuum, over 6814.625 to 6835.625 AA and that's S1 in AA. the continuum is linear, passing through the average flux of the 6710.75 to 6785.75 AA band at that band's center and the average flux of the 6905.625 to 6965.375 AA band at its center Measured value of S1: 0.1 AA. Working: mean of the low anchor 34.8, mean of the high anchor 34.8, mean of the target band 34.8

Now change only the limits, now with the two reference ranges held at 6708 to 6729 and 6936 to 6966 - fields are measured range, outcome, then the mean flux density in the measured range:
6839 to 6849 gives 0.3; 33.7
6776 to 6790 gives 0.1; 34.5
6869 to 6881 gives 0.3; 34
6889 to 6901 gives 0.3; 34.3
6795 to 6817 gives 0.0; 34.8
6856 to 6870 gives 0.6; 33.4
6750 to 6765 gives -0.3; 35.2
